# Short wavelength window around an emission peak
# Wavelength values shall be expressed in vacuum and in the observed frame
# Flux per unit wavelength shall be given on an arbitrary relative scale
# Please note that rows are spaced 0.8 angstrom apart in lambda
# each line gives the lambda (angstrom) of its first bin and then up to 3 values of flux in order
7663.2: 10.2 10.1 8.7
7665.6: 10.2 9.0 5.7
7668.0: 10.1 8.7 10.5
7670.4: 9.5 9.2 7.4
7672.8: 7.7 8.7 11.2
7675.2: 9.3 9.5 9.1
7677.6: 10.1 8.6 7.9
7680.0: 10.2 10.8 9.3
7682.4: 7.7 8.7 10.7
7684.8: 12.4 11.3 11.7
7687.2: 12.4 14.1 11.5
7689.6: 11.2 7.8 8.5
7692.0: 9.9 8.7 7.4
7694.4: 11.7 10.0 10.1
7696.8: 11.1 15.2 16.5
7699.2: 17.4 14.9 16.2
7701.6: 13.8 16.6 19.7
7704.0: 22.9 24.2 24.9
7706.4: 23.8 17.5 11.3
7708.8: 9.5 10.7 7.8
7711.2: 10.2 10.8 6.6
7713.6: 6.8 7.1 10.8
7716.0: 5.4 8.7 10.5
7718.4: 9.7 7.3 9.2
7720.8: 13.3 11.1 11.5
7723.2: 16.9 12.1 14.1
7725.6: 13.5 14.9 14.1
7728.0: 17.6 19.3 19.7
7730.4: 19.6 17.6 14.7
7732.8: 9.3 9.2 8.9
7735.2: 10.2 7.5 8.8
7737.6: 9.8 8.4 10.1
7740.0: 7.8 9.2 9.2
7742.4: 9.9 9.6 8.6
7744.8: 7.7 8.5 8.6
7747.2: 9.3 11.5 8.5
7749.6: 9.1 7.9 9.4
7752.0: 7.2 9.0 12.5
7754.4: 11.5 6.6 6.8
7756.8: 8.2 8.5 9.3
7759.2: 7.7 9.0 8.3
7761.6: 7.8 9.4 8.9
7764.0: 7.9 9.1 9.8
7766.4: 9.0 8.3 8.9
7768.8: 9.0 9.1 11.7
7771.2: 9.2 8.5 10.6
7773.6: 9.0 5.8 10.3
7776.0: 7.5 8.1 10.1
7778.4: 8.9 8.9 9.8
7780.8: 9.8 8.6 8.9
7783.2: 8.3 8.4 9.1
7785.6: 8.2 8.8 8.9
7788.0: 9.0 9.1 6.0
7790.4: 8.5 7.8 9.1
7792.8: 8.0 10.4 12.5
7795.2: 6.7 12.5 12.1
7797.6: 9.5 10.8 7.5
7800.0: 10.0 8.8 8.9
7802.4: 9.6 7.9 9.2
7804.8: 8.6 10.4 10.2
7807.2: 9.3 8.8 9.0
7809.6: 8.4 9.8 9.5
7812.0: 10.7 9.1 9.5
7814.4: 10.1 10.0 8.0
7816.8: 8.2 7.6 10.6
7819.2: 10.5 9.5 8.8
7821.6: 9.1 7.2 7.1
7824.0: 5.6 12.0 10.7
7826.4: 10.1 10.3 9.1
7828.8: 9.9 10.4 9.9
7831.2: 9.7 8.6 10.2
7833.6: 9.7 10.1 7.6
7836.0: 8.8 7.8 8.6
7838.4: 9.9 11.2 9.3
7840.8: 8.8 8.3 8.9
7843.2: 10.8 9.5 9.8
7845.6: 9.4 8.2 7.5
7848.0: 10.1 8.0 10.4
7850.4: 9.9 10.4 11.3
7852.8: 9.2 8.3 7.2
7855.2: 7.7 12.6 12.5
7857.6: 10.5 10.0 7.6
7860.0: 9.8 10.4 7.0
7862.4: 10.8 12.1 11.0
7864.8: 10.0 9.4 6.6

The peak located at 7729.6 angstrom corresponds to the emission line [N II] 6583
